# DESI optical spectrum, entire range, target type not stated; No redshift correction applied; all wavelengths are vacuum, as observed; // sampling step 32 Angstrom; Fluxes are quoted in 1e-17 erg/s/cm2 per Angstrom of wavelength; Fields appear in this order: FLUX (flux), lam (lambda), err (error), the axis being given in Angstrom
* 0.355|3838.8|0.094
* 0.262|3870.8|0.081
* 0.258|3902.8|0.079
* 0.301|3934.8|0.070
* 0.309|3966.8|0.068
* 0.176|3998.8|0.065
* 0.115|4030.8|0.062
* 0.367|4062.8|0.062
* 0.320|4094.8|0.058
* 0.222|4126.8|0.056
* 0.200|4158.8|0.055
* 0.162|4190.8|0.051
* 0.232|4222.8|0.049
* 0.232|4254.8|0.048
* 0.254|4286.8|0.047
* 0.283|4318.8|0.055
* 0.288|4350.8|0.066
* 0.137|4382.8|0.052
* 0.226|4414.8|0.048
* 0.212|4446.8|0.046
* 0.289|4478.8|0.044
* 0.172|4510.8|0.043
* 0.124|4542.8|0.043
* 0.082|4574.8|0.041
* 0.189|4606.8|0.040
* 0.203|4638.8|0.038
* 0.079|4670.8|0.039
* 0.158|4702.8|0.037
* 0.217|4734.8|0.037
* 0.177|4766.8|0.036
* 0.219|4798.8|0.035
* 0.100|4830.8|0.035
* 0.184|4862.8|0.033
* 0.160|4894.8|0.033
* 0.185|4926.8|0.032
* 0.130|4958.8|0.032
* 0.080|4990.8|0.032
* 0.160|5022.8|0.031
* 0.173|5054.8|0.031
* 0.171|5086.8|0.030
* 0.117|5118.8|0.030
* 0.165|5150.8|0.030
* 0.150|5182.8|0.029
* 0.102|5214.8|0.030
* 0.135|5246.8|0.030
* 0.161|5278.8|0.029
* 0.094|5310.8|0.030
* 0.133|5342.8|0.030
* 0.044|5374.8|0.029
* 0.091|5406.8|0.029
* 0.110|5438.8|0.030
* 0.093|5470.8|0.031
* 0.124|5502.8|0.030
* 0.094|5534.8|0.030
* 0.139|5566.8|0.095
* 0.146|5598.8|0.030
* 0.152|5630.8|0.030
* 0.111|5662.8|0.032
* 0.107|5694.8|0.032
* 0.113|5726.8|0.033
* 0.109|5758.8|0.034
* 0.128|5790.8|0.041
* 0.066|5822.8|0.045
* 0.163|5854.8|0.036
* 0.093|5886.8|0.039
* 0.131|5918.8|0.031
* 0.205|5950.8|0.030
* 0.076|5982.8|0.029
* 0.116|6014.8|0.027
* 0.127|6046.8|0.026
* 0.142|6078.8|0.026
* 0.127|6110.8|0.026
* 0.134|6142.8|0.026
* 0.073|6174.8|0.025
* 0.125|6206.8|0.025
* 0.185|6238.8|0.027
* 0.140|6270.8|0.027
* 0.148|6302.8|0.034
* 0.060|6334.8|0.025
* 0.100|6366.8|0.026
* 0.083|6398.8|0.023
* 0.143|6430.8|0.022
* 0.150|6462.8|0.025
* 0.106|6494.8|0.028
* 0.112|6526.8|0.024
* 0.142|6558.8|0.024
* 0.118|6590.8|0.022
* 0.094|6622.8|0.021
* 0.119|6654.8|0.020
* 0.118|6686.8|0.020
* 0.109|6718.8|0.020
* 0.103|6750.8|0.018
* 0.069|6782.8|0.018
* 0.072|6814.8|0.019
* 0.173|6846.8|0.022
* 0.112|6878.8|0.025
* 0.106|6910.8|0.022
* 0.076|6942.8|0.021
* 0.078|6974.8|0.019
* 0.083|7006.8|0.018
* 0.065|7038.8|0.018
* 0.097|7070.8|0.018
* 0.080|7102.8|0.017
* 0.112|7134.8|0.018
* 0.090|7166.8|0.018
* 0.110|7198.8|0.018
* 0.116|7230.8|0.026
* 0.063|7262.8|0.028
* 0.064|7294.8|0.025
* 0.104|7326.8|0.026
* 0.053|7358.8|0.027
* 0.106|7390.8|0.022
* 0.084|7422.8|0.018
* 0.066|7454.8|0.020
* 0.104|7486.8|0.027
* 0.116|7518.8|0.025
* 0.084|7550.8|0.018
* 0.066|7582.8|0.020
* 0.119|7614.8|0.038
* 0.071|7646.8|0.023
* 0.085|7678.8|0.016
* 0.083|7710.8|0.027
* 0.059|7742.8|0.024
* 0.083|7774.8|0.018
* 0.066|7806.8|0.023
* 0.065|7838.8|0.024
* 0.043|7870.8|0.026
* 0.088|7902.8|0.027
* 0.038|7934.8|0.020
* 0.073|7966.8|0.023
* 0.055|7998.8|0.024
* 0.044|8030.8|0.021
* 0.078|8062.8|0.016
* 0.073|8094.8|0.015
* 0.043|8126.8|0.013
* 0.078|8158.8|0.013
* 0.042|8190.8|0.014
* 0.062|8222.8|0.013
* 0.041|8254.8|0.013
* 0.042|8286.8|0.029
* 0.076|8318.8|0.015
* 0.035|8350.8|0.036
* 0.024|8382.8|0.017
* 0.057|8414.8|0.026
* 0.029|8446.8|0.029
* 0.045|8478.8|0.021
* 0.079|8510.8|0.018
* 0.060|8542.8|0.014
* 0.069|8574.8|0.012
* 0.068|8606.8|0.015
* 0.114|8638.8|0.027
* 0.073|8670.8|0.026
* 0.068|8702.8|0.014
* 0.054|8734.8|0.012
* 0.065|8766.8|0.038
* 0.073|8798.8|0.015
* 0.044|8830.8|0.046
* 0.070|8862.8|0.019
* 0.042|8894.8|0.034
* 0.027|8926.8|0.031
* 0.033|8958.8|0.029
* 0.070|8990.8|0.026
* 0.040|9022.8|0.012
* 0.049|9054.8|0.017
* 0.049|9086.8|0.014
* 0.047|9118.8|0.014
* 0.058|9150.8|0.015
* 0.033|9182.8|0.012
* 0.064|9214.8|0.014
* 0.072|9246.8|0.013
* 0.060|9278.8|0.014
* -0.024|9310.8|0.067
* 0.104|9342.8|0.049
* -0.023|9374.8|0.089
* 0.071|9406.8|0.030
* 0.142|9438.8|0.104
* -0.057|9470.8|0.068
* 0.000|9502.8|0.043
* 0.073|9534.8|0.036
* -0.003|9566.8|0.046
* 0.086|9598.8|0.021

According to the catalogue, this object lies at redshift 1.61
